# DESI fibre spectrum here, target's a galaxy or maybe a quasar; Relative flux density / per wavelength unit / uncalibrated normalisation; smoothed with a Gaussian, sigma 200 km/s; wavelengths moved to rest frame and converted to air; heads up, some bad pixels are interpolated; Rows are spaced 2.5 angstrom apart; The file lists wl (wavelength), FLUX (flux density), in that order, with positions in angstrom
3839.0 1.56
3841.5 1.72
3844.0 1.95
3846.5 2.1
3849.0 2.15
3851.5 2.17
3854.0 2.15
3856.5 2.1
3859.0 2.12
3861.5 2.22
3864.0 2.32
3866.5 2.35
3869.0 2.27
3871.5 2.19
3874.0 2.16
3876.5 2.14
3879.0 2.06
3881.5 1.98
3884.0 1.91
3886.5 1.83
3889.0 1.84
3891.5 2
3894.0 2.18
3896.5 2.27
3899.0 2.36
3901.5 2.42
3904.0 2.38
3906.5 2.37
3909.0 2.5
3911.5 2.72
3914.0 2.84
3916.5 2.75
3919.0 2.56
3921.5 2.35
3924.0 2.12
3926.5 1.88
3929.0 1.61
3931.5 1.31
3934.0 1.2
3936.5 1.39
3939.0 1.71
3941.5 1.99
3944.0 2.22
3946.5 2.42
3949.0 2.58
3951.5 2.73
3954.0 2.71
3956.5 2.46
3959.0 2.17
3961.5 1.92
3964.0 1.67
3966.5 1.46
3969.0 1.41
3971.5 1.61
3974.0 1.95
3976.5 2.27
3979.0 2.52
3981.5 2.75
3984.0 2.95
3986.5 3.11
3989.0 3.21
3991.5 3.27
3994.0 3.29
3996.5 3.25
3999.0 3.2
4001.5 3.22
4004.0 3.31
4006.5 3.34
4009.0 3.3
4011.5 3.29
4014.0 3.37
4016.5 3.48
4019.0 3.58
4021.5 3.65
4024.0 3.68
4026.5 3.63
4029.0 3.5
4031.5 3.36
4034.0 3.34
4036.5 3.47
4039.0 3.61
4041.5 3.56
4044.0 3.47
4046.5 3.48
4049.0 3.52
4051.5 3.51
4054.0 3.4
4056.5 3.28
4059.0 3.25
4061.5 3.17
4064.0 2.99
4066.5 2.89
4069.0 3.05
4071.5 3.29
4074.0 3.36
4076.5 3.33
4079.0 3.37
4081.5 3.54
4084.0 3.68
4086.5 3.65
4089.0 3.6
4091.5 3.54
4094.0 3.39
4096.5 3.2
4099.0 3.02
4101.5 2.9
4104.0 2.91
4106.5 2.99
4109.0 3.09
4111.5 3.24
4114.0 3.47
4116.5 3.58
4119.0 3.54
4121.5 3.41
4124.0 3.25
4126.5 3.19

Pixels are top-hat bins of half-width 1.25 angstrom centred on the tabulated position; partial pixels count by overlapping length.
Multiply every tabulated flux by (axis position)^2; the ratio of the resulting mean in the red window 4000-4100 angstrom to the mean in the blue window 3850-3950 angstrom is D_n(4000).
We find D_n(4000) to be 1.70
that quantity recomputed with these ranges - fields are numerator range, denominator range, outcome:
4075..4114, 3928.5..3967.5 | 1.79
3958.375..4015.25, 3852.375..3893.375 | 1.36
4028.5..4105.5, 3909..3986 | 1.64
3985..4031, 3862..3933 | 1.62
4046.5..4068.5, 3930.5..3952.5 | 1.77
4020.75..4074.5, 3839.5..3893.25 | 1.79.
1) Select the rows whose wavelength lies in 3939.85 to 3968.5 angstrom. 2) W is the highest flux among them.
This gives 2.73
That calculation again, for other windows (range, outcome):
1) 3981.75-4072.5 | 3.68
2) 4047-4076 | 3.52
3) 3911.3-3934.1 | 2.84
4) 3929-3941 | 1.71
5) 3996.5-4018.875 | 3.48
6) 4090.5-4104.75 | 3.54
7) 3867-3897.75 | 2.27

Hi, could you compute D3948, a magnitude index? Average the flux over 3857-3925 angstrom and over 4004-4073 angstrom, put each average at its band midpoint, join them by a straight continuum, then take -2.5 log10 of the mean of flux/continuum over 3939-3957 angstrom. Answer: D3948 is 0.132 mag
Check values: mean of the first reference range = 2.27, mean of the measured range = 2.39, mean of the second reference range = 3.39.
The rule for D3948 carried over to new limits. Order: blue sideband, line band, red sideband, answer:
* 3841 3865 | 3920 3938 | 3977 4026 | 0.49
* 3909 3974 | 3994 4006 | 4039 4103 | -0.22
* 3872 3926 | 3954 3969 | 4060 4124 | 0.31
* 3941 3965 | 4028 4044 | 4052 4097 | -0.16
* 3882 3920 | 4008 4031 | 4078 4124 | -0.19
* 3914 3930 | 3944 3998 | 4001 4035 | 0.17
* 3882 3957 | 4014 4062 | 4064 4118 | -0.18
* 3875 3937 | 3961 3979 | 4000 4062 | 0.48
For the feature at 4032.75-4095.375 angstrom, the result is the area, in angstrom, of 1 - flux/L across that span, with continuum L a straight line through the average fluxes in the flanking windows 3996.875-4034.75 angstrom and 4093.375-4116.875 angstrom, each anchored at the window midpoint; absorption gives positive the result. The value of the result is -2.2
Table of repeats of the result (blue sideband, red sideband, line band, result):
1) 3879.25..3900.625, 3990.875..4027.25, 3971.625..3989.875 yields 2.8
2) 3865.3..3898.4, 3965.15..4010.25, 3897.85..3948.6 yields 3.8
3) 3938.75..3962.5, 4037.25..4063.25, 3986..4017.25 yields -4.4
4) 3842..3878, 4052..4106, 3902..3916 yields -0.9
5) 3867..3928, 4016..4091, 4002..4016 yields -1.1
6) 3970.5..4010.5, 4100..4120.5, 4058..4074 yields -0.1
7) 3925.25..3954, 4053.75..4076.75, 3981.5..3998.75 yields -5.0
